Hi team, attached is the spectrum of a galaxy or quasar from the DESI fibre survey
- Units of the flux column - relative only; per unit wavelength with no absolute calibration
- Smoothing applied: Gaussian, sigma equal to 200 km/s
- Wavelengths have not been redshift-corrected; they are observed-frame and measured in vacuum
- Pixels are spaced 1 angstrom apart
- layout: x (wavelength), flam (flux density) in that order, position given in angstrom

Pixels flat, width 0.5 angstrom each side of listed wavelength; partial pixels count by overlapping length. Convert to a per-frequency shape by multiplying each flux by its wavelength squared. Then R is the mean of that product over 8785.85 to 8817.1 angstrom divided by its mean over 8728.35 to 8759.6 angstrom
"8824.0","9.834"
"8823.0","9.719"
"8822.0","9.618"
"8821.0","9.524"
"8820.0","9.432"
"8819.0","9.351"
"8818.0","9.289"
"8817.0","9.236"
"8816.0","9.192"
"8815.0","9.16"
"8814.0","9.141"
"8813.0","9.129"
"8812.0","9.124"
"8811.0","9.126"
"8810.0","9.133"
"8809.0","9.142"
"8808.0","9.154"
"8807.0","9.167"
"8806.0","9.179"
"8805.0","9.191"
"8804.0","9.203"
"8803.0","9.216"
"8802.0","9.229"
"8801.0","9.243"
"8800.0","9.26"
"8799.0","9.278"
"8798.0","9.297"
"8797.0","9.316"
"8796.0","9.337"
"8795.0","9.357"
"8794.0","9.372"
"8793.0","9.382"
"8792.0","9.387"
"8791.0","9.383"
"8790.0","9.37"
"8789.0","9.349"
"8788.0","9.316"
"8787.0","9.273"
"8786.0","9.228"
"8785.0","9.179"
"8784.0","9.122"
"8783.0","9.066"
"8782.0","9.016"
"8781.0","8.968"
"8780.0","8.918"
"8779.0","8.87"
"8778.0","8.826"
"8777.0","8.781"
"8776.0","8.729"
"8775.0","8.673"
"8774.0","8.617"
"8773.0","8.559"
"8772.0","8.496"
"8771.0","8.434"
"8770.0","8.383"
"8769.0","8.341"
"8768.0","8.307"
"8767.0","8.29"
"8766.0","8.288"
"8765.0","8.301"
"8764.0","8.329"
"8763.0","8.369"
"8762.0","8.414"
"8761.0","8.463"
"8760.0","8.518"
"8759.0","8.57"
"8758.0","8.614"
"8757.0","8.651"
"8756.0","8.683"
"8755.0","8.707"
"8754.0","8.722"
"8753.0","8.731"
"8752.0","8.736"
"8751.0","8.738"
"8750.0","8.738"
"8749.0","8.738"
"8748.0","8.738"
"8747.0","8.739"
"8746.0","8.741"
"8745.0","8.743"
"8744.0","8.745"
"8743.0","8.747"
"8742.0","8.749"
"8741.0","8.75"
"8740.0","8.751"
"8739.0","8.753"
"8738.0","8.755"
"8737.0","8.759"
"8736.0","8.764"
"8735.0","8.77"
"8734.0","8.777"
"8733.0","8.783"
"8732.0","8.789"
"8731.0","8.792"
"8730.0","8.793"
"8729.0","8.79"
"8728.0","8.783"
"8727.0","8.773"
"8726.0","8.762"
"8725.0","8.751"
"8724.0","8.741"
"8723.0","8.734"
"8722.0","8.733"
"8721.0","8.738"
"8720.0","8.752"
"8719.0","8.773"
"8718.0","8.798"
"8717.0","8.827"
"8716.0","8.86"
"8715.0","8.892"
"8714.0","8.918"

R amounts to 1.1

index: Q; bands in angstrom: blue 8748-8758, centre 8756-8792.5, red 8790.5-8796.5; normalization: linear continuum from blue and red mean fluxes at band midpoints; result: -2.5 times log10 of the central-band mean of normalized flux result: 0.037 mag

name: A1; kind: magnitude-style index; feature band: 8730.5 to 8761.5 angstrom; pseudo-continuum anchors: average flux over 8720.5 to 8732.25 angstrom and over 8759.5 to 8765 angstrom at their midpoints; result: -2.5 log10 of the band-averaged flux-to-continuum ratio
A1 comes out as -0.02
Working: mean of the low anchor 8.76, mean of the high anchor 8.41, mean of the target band 8.72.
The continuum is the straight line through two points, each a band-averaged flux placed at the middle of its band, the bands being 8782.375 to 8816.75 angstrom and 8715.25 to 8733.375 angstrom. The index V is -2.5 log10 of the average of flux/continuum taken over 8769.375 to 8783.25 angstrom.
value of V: 0.04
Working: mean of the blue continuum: 8.78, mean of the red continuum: 9.23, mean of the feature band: 8.73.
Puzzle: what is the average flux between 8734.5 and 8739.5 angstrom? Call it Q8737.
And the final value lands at 8.76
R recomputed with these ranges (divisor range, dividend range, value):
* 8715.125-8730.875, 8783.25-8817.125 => 1.07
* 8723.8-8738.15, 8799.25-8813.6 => 1.06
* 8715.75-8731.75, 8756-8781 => 0.98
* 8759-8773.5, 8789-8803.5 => 1.12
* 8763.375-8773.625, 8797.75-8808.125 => 1.11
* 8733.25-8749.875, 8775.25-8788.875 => 1.04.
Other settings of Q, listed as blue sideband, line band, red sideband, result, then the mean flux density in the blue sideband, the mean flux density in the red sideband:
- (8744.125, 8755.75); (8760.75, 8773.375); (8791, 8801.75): 0.07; 8.73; 9.32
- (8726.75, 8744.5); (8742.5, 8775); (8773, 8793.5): 0.04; 8.77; 9.06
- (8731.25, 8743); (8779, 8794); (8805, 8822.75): -0.02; 8.76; 9.25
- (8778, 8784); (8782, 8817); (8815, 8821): -0.01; 8.97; 9.31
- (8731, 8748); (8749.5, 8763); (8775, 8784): 0.02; 8.76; 8.9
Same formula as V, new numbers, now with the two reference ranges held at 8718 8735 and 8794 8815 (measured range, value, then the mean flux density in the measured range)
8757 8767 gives 0.07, 8.43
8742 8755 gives 0.02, 8.74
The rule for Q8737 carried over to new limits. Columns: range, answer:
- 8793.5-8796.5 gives 9.36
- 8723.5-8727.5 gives 8.76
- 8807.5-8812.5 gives 9.14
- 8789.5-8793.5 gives 9.38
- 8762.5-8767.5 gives 8.32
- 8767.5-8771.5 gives 8.37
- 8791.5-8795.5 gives 9.37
